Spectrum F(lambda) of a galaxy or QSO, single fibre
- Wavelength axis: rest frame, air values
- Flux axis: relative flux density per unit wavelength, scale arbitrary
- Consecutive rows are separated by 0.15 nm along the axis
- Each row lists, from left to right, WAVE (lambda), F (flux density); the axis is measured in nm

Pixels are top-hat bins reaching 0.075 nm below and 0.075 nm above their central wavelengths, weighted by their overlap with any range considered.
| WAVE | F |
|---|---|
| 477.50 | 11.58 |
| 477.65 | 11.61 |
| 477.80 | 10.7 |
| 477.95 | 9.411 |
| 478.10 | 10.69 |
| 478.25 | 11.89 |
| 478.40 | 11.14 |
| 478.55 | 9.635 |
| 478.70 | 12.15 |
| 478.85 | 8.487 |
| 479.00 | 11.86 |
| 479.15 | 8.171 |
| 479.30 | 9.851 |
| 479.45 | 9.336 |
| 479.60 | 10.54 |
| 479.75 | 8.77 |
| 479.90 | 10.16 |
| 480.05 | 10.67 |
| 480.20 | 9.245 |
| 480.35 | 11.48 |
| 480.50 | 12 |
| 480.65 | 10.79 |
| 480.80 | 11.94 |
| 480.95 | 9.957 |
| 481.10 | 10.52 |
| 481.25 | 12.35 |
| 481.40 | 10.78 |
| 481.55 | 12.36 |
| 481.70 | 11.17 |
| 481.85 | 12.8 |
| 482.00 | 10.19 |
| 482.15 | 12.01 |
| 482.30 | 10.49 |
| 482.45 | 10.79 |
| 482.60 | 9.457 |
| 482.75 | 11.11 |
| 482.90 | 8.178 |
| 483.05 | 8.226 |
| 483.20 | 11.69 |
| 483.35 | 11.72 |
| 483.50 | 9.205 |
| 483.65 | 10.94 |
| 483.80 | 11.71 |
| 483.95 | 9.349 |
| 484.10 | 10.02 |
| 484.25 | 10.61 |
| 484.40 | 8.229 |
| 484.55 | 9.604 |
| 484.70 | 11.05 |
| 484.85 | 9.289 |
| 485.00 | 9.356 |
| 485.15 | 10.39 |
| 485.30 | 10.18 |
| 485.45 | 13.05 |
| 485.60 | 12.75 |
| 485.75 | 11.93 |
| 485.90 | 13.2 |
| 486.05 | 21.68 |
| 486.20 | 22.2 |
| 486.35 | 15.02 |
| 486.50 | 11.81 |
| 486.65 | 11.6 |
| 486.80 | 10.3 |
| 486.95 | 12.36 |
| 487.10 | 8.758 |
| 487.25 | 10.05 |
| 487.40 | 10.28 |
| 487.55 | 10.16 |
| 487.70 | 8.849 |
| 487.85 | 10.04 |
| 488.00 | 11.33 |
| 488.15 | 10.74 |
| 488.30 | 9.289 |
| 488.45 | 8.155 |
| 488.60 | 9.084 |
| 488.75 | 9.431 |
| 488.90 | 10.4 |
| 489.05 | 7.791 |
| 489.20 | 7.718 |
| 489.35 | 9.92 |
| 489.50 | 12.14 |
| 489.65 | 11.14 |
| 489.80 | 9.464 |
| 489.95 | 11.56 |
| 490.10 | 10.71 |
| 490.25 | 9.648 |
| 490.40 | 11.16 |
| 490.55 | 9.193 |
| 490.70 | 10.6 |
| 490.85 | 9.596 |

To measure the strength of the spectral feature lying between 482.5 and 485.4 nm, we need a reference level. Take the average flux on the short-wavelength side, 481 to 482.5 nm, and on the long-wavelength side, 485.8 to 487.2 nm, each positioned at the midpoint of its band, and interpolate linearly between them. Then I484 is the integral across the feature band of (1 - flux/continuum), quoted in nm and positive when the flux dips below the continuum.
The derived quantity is 0.58 nm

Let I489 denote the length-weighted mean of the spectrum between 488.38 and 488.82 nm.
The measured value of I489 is 8.89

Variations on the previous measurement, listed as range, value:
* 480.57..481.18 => 10.8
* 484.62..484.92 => 10.2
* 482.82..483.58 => 9.82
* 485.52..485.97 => 12.6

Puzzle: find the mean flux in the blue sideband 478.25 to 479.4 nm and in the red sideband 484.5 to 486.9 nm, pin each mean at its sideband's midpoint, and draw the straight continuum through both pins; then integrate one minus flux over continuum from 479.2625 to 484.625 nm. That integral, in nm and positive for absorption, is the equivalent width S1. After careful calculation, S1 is 0.40 nm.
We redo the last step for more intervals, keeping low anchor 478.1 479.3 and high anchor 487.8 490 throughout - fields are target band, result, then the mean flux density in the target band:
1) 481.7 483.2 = -0.03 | 10.5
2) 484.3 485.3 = 0.04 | 9.72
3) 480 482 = -0.17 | 11.2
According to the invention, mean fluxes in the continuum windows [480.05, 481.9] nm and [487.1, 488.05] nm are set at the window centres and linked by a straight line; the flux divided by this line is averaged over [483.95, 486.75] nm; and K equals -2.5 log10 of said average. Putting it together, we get -0.18 mag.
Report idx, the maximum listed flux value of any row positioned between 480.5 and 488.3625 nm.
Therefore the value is 22.2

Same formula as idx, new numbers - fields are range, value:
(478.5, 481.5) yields 12.35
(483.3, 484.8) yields 11.72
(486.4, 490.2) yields 12.36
